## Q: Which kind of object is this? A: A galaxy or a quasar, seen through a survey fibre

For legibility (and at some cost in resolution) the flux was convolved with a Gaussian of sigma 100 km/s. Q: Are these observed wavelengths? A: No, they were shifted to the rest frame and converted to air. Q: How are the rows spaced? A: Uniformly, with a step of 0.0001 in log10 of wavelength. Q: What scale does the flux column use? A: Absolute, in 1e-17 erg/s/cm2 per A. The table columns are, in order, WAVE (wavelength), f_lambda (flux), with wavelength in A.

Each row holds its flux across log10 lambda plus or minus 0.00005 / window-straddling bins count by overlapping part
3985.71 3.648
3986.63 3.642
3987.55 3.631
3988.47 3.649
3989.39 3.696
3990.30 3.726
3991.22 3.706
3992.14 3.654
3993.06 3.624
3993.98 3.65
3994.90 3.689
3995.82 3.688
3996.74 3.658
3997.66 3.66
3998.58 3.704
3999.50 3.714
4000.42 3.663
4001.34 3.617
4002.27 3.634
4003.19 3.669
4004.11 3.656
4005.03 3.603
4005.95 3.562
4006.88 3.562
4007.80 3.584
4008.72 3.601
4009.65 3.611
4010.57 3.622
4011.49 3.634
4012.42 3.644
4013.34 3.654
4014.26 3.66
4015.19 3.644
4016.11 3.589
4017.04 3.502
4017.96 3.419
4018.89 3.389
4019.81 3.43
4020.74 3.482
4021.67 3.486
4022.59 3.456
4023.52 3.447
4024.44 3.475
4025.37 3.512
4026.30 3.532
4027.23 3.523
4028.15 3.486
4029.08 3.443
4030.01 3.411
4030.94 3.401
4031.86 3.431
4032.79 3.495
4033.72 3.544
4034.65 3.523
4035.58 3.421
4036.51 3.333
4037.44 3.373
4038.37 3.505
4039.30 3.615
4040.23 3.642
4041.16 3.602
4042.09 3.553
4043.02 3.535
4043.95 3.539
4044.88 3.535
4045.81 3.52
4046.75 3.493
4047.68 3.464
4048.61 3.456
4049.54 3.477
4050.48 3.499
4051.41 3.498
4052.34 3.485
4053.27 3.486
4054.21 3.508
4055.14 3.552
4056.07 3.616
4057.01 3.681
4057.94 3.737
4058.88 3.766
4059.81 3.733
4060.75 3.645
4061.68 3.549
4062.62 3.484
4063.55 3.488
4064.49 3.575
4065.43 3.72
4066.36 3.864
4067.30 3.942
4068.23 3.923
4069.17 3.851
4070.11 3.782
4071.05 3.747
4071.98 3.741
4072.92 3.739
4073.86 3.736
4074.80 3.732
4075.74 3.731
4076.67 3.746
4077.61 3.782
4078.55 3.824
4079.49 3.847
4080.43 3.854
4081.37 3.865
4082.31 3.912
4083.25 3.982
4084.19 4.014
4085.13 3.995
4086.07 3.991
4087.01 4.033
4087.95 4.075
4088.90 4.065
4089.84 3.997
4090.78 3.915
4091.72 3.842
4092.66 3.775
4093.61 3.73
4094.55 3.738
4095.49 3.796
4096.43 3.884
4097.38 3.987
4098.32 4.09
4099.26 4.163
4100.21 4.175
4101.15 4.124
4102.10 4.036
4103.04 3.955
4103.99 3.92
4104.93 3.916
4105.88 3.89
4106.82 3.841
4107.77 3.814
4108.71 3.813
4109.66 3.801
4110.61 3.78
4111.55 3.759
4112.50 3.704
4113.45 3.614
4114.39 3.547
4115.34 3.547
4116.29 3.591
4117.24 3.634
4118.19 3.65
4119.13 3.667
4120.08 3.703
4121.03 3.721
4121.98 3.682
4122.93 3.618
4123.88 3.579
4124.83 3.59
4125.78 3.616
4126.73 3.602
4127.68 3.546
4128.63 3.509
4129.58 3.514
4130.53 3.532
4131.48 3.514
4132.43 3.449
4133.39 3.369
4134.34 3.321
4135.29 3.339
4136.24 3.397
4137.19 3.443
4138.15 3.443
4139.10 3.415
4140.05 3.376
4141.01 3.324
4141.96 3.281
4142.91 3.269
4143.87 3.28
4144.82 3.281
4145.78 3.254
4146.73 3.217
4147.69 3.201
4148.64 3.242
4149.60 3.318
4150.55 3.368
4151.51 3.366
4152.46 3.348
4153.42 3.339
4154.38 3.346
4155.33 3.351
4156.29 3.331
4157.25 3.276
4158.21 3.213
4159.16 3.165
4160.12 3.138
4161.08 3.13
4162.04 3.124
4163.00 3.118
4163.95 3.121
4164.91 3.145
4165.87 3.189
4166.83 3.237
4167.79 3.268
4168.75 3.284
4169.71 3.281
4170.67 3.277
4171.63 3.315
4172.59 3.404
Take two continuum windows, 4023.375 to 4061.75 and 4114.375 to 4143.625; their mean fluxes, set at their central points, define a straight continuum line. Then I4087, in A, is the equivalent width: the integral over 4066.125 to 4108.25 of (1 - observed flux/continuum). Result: -4.6 A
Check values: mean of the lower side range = 3.53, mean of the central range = 3.9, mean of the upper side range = 3.51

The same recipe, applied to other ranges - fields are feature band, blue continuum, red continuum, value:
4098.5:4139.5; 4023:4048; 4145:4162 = -4.18 A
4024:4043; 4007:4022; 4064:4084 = 0.77 A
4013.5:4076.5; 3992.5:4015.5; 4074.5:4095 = 3.25 A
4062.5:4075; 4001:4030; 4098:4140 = -0.45 A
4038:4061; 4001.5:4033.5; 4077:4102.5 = 0.94 A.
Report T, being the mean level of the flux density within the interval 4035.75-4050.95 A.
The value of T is 3.51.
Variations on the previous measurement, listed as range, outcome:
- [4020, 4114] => 3.71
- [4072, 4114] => 3.88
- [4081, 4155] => 3.66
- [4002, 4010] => 3.61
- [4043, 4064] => 3.56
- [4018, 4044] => 3.48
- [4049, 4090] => 3.75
